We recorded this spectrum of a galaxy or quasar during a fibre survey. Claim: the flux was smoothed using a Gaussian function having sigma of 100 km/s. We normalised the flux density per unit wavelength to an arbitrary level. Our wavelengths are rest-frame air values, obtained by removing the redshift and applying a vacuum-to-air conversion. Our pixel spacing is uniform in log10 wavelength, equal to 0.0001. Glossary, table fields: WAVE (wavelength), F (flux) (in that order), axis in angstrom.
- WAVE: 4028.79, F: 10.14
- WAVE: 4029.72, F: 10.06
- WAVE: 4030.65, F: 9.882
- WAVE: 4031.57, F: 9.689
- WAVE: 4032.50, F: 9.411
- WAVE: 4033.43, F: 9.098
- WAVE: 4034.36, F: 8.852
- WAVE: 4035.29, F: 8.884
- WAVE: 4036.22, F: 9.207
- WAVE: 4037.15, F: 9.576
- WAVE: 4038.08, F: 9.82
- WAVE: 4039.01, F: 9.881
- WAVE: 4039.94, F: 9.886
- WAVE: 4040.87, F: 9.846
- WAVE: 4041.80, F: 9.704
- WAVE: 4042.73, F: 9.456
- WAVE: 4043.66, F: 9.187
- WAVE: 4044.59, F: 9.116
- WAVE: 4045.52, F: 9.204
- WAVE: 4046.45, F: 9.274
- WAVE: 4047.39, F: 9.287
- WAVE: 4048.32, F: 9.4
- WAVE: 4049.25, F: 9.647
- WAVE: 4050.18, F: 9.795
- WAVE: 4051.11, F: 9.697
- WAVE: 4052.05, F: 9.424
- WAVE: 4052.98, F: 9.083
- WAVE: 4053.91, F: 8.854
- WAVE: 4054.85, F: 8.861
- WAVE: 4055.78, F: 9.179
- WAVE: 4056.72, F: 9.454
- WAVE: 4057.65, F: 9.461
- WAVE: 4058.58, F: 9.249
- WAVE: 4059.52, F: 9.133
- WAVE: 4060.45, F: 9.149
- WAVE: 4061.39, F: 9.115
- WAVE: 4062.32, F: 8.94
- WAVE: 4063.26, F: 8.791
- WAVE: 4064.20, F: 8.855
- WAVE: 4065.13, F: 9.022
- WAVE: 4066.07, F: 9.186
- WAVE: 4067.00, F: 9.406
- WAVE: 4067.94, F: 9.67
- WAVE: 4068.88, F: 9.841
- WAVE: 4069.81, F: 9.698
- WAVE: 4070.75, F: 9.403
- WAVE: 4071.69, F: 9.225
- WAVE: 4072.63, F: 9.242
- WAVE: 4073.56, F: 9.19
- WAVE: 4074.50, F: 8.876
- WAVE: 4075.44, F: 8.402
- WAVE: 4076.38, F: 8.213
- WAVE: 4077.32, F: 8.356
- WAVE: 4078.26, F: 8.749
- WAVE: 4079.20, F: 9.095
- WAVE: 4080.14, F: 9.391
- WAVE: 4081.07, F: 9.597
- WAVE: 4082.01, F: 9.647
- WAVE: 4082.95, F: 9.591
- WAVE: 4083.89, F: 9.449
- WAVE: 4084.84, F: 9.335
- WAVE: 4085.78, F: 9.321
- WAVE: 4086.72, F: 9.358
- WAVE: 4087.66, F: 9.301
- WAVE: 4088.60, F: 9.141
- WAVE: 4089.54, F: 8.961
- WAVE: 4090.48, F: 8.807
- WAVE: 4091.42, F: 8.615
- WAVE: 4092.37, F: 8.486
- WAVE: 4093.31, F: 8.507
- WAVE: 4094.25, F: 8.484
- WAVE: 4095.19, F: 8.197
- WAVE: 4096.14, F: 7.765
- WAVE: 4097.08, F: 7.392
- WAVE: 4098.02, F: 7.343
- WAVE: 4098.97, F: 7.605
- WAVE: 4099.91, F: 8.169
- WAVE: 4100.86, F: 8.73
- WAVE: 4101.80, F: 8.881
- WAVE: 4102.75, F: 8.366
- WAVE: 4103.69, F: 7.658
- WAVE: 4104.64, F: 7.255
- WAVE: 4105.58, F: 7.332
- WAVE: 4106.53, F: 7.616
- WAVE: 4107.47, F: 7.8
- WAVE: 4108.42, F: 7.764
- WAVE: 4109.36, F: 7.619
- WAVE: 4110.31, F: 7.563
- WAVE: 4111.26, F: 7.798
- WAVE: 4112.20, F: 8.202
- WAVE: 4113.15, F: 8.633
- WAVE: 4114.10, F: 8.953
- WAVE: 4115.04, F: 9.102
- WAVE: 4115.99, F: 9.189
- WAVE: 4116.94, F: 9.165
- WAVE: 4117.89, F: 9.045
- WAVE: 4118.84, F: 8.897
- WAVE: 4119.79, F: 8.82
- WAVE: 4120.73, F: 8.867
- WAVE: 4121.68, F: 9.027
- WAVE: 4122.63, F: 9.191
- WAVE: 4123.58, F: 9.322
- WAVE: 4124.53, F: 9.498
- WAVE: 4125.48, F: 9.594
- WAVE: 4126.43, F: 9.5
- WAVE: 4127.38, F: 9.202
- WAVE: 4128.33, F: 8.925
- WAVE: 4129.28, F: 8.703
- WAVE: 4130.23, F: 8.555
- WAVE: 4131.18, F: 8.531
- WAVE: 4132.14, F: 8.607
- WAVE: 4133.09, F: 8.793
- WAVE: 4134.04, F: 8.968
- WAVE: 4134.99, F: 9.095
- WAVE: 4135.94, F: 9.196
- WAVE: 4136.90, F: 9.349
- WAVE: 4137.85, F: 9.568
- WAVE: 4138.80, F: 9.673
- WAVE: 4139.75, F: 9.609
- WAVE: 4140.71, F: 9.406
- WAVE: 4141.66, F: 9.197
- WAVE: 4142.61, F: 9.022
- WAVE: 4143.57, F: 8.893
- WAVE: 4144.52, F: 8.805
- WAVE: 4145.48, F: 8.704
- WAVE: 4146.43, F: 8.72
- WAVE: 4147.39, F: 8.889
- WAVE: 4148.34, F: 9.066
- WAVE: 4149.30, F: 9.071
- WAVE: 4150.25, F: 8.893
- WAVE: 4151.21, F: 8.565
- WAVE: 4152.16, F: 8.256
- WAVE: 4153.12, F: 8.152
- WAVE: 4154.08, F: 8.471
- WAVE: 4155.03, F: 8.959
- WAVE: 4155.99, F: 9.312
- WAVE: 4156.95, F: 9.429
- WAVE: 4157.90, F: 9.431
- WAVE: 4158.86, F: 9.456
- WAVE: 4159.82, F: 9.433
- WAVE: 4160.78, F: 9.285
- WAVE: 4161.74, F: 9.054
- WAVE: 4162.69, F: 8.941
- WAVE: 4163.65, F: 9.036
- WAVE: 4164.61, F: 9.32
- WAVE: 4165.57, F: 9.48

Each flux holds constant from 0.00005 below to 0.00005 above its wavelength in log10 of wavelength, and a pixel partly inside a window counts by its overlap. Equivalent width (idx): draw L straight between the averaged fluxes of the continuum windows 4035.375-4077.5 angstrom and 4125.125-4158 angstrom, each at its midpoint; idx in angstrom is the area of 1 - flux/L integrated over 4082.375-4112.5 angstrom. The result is 2.7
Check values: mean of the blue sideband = 9.27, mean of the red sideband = 9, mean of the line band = 8.33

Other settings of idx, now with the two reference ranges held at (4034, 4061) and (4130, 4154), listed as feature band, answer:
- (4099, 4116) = 1.8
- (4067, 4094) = 0.3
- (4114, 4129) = -0.2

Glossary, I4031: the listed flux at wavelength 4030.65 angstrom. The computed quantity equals 9.882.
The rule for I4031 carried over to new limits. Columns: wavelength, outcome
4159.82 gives 9.433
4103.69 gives 7.658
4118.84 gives 8.897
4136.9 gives 9.349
